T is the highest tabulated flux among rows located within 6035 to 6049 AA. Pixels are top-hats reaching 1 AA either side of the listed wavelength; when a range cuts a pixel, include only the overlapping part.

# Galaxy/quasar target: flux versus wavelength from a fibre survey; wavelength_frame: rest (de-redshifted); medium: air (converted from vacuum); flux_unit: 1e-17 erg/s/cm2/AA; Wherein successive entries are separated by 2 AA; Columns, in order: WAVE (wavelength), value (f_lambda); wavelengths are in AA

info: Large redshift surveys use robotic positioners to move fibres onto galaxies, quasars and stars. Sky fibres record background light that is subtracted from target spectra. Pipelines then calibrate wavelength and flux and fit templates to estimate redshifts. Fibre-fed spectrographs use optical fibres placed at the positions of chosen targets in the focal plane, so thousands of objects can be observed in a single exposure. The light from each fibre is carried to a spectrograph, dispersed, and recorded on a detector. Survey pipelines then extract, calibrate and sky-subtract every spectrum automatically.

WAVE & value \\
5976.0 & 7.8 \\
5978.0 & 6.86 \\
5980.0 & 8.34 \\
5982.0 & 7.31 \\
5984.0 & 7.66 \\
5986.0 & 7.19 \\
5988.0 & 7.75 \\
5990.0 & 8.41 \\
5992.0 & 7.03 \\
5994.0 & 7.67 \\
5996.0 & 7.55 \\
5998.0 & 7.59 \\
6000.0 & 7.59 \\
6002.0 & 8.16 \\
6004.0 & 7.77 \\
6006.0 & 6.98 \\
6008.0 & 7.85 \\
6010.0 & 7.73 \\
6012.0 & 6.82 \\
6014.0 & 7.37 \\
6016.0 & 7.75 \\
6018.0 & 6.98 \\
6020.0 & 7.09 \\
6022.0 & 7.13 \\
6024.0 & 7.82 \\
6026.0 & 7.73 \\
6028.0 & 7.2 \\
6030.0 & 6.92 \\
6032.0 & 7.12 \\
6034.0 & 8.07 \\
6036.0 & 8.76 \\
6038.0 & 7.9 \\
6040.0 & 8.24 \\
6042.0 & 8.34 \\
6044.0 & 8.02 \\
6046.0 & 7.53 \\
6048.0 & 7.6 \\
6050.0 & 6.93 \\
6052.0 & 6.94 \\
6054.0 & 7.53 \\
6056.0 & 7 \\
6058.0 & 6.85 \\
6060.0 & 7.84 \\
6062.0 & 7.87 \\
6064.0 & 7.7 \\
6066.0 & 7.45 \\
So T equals 8.76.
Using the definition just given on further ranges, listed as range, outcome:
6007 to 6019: 7.85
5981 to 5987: 7.66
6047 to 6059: 7.6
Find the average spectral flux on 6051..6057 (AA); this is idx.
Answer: 7.16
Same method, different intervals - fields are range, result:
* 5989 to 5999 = 7.65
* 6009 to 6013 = 7.28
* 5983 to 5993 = 7.61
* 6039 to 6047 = 8.03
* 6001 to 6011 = 7.7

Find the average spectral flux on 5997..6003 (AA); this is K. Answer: 7.78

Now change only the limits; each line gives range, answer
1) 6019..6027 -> 7.44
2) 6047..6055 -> 7.25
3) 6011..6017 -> 7.31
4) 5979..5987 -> 7.62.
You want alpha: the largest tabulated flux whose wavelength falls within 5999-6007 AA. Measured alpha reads 8.16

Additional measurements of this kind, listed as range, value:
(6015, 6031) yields 7.82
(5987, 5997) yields 8.41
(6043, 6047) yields 8.02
